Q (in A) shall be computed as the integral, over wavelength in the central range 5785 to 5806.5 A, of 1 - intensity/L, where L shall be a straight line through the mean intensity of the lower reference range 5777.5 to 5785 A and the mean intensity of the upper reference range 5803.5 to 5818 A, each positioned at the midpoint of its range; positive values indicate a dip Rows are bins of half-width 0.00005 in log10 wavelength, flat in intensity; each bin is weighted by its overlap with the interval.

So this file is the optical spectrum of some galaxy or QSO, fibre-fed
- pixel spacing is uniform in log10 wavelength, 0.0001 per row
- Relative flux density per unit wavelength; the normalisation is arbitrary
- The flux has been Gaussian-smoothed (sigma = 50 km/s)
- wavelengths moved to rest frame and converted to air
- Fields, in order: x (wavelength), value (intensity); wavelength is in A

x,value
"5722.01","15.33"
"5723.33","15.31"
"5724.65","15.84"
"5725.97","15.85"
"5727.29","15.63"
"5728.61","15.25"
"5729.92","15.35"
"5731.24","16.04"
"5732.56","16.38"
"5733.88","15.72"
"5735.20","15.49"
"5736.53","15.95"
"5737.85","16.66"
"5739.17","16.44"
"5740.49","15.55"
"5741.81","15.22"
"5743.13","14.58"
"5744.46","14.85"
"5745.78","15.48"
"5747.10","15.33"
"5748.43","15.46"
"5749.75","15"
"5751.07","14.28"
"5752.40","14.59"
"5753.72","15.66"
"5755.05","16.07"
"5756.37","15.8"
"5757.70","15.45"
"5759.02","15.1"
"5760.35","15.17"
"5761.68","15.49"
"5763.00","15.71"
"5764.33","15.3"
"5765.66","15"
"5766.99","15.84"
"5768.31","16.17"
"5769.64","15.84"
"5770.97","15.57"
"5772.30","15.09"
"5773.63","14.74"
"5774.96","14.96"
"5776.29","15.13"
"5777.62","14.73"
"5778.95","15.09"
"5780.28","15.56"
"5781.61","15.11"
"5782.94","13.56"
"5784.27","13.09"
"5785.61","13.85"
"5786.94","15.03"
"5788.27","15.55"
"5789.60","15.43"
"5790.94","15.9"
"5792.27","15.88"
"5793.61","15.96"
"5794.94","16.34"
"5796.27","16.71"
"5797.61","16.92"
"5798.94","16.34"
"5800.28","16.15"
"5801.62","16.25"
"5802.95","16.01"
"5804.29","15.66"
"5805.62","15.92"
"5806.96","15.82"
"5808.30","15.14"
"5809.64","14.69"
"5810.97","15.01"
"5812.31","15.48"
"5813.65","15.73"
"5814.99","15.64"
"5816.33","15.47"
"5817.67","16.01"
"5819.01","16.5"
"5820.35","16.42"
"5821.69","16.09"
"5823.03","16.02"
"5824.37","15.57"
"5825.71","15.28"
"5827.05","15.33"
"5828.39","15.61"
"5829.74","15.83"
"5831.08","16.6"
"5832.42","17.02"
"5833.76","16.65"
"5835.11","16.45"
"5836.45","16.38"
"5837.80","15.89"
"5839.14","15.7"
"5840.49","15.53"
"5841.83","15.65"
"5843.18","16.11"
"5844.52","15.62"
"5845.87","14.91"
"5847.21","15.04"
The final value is -1.3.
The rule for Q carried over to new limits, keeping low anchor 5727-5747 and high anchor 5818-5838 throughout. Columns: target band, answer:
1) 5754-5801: 1.3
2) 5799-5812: 0.3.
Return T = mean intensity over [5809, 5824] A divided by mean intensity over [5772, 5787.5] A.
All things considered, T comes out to 1.07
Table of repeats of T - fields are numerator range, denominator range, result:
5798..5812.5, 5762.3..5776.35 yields 1.02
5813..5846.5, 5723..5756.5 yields 1.03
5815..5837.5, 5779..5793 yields 1.08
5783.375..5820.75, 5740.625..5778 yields 1.02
